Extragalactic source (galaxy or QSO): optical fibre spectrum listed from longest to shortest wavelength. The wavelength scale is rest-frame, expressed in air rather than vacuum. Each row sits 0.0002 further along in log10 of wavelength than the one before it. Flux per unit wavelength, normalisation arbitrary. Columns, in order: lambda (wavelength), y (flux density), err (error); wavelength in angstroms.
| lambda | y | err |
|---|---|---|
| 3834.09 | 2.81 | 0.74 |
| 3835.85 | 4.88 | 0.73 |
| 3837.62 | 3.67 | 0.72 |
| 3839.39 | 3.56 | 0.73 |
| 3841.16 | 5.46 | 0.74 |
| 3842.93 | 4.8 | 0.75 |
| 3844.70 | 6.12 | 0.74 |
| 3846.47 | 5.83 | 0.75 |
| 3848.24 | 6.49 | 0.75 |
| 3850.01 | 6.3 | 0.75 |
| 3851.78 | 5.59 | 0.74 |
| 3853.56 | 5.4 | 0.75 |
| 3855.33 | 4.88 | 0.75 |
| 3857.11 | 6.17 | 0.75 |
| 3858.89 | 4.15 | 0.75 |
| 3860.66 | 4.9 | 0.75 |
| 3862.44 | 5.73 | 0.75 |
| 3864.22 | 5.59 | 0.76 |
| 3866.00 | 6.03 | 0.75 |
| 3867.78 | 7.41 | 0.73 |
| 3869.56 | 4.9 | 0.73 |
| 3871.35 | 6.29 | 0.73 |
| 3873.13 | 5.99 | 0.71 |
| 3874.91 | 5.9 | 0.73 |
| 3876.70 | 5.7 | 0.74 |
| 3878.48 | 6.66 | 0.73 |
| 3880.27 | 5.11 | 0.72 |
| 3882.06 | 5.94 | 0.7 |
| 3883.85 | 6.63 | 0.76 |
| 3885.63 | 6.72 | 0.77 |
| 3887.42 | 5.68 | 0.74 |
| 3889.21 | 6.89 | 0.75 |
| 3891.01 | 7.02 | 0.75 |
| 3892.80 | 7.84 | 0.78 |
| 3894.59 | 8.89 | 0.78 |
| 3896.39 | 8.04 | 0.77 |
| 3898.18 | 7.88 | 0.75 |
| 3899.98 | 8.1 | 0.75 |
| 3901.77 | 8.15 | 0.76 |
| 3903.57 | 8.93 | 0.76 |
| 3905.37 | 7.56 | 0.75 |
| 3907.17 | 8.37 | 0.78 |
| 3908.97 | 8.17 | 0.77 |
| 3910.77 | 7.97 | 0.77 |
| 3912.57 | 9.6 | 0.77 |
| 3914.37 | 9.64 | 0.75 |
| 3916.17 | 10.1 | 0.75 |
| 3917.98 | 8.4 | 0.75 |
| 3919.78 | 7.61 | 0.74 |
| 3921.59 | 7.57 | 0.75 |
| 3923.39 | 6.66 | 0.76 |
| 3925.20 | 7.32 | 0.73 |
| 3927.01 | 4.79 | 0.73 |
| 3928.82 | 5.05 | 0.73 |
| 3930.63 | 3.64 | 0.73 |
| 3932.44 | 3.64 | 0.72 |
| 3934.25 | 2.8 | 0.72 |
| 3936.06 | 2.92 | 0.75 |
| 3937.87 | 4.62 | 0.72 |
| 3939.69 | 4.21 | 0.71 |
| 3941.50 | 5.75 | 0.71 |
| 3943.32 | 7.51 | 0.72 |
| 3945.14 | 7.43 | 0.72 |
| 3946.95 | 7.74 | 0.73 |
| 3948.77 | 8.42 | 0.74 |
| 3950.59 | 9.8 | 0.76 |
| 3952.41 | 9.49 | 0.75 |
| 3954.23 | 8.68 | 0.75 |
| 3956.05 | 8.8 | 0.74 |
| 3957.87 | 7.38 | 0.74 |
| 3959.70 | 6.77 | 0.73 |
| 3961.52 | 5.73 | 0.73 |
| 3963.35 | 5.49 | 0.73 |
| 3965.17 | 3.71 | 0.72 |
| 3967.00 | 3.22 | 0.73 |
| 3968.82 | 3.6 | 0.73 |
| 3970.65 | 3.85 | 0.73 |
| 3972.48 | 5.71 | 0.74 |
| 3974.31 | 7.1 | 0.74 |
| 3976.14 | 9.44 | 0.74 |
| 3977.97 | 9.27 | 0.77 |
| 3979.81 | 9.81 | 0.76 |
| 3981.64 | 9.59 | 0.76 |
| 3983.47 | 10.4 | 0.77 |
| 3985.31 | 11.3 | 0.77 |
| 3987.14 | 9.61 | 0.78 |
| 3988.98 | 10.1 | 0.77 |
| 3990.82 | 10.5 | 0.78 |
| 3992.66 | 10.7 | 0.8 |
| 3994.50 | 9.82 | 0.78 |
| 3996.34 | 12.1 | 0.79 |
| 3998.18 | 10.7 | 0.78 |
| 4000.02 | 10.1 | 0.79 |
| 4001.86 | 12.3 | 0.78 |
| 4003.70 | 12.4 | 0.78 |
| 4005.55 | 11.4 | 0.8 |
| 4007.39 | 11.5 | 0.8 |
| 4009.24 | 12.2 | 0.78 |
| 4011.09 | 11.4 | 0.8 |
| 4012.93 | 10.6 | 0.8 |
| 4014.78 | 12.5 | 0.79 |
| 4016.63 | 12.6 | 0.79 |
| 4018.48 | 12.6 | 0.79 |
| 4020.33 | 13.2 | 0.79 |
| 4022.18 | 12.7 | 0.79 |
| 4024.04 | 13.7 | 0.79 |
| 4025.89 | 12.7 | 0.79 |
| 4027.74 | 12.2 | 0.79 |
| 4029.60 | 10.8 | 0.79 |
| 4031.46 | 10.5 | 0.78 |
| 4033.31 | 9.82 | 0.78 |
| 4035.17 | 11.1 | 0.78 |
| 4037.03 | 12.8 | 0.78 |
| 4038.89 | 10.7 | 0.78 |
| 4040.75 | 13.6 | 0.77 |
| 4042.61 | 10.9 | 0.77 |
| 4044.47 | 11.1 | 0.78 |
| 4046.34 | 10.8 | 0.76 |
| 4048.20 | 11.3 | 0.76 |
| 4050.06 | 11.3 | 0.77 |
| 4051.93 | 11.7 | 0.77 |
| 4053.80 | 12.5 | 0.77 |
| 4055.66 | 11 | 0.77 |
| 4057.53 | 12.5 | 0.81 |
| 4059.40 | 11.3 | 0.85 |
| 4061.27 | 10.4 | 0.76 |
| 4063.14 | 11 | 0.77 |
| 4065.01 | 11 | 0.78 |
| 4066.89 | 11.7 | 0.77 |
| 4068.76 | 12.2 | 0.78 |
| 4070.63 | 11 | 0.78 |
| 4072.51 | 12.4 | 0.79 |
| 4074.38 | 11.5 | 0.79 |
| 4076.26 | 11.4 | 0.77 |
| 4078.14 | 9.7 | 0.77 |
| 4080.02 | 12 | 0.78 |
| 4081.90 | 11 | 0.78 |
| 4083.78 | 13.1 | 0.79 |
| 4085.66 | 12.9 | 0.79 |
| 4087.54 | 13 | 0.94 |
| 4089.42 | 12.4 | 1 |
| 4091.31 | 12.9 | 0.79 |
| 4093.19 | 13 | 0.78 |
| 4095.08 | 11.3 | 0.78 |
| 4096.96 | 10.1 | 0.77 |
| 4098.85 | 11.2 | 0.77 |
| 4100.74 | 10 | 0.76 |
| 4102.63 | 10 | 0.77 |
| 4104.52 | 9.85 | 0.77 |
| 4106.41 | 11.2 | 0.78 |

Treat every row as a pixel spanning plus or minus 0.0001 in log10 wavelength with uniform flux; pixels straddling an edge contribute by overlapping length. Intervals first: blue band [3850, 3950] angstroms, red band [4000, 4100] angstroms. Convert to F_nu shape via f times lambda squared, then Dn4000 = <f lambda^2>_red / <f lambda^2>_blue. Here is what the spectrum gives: 1.93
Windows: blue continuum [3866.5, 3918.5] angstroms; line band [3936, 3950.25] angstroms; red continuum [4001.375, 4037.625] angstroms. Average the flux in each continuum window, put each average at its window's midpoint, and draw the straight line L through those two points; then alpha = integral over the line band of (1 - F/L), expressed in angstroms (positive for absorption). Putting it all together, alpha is 4.4 angstroms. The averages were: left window 7.38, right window 11.9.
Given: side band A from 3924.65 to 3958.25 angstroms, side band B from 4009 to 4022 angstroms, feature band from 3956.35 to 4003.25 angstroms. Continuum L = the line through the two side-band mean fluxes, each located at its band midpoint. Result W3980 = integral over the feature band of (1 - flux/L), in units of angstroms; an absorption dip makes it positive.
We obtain 5.6 angstroms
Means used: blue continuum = 6.29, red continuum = 12.2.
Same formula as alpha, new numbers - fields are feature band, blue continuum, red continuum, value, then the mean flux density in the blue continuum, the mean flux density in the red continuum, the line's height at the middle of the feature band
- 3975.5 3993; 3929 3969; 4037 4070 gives -4.9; 6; 11.5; 7.86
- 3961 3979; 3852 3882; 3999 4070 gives 7.0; 5.68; 11.7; 9.37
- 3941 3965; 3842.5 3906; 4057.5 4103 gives 2.4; 6.41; 11.6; 8.38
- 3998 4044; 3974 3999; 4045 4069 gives -4.6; 10.1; 11.4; 10.7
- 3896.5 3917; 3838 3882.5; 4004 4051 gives -3.4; 5.61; 11.8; 7.32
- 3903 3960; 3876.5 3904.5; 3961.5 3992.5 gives 2.4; 7.17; 7.69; 7.42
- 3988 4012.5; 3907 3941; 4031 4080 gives -4.9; 6.42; 11.4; 9.3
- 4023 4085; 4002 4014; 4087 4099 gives 1.5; 11.6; 12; 11.8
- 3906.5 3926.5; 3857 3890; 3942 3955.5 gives -2.6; 5.91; 8.37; 7.31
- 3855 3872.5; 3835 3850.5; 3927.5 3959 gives -0.6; 5.21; 6.33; 5.44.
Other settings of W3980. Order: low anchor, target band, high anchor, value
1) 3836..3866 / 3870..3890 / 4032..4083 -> 0.2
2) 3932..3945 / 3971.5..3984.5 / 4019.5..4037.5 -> -1.4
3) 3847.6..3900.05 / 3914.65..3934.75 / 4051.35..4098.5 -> 3.4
